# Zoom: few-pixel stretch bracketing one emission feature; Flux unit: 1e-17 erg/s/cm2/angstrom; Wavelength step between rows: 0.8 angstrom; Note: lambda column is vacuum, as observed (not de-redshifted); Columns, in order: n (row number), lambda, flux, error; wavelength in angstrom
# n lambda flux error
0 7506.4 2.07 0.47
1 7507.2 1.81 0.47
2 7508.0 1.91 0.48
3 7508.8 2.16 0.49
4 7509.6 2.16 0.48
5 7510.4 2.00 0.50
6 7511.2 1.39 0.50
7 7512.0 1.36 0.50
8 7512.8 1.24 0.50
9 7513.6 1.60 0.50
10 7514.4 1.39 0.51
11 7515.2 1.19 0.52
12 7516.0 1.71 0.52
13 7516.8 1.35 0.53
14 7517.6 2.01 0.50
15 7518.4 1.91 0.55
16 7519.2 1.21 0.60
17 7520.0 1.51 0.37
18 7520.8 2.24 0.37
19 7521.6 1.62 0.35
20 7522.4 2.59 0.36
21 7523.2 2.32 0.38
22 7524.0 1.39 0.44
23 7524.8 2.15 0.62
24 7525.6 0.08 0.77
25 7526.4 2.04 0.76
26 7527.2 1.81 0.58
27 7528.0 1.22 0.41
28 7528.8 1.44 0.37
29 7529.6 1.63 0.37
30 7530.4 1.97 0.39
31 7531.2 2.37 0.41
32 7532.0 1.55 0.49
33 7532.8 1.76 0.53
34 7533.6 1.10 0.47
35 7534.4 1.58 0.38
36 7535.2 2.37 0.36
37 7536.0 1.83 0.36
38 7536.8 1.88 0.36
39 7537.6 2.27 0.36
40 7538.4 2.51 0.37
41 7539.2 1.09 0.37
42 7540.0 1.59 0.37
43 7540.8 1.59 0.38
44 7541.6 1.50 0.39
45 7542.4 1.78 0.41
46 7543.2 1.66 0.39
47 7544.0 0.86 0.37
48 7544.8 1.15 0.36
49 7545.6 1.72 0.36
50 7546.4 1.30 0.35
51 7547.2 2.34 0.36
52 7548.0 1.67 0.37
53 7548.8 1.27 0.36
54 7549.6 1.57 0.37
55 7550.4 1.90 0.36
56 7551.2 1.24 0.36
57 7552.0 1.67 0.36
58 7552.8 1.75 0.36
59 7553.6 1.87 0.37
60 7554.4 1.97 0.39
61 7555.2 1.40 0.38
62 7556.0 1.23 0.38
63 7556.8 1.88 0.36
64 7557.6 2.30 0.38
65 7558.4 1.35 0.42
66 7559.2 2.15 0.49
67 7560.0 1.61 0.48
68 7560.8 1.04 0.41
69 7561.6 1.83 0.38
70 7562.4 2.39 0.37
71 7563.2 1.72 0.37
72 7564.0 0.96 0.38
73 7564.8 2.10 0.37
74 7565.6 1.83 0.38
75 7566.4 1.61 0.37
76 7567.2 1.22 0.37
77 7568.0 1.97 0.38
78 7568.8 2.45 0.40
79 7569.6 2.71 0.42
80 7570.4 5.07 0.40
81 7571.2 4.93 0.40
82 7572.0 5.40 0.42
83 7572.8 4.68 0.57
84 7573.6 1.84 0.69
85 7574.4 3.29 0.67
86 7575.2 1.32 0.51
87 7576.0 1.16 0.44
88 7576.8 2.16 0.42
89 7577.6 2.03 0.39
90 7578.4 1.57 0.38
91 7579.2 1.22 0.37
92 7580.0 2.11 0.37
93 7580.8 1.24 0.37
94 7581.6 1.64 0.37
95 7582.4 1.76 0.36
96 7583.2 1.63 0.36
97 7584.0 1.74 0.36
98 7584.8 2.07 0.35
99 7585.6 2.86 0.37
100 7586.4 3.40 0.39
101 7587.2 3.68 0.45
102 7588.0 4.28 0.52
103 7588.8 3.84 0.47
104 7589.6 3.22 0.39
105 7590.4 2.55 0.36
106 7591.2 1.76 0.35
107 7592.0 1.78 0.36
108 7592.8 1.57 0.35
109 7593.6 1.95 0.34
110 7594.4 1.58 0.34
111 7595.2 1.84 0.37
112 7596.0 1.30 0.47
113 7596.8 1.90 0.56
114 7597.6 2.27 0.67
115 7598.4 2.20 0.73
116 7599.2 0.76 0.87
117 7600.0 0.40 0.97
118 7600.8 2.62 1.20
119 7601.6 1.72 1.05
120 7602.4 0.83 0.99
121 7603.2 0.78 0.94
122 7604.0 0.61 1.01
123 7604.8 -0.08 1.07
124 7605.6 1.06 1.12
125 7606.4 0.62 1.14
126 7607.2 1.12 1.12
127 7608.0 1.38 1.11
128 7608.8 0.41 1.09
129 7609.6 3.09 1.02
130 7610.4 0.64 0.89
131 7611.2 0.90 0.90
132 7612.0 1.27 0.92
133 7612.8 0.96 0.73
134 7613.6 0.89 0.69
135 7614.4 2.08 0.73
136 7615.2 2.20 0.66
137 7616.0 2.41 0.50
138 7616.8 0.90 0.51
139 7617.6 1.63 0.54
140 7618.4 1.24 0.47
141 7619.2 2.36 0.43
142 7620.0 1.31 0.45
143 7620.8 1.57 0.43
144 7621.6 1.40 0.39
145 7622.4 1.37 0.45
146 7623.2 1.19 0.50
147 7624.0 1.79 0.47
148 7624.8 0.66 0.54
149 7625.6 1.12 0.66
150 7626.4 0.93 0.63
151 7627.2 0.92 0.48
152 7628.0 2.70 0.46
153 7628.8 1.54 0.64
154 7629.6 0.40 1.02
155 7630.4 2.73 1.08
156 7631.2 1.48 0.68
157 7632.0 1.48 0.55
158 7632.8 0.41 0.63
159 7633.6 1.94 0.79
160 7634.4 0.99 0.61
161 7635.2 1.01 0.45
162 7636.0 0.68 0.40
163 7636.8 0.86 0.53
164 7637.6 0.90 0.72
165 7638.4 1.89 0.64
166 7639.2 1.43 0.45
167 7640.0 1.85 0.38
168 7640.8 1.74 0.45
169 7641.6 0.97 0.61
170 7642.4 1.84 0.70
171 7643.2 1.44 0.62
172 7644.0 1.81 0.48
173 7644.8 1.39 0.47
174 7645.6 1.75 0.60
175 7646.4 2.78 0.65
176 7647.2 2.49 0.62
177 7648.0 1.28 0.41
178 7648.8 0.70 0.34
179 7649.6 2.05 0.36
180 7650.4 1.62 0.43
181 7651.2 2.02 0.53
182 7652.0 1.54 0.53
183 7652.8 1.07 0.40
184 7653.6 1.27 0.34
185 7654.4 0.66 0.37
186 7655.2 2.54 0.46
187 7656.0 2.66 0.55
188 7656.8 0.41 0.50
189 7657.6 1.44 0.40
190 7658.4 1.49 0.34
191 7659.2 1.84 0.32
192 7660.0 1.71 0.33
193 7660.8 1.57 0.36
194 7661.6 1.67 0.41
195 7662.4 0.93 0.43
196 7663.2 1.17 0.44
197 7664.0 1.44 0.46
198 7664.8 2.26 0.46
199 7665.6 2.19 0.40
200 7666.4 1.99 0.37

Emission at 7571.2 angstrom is [S II]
